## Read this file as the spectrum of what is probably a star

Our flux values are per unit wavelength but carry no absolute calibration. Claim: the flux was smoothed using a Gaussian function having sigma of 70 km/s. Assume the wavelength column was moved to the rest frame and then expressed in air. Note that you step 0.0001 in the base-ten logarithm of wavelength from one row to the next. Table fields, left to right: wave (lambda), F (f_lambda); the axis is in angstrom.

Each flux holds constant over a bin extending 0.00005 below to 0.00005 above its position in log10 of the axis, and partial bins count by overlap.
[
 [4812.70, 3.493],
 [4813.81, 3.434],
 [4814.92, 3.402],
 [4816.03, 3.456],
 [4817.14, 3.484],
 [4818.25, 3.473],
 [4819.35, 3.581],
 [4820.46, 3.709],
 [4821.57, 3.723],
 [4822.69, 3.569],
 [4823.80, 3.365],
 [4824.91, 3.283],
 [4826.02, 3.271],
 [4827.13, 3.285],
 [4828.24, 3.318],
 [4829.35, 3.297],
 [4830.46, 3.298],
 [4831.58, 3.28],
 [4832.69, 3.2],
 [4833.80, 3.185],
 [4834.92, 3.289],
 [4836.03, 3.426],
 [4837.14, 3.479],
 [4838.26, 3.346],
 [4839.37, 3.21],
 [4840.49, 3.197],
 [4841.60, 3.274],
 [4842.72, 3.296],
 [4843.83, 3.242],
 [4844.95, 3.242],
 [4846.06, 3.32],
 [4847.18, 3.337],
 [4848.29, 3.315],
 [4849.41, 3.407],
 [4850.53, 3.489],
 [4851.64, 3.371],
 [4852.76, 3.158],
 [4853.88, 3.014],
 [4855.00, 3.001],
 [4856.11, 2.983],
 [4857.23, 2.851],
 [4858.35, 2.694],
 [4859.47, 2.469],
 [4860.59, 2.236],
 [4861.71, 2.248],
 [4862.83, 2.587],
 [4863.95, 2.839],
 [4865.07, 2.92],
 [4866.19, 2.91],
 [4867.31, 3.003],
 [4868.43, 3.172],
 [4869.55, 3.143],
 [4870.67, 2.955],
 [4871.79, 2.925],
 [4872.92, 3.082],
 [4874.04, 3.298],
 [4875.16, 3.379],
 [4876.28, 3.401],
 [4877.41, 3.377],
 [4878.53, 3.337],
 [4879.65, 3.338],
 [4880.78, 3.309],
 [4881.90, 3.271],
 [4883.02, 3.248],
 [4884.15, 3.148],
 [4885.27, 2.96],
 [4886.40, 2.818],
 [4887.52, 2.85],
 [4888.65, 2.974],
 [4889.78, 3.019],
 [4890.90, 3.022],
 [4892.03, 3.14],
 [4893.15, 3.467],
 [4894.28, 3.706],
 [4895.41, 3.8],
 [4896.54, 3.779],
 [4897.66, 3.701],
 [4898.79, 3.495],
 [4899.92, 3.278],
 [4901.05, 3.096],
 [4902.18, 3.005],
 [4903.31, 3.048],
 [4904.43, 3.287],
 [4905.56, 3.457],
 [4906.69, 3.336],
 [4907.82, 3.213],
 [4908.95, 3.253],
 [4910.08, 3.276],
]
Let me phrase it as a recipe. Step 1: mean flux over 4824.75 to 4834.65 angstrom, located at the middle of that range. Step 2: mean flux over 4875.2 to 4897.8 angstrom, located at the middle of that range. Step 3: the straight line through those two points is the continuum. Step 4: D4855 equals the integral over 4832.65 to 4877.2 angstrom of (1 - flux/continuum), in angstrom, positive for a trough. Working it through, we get 2.4 angstrom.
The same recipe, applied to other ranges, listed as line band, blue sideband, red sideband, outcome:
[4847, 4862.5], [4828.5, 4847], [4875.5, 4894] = 1.41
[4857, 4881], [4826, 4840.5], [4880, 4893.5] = 1.43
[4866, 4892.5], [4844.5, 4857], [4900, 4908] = 0.74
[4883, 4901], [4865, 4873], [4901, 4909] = -0.71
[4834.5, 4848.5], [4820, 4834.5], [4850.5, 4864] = -0.92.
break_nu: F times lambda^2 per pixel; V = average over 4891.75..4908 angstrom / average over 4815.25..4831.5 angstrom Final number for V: 1.0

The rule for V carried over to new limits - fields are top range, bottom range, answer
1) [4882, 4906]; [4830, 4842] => 1.01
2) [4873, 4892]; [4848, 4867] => 1.10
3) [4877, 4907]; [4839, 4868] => 1.10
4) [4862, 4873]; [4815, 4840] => 0.88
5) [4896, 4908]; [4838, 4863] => 1.12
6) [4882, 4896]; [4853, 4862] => 1.19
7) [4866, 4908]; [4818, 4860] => 1.01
